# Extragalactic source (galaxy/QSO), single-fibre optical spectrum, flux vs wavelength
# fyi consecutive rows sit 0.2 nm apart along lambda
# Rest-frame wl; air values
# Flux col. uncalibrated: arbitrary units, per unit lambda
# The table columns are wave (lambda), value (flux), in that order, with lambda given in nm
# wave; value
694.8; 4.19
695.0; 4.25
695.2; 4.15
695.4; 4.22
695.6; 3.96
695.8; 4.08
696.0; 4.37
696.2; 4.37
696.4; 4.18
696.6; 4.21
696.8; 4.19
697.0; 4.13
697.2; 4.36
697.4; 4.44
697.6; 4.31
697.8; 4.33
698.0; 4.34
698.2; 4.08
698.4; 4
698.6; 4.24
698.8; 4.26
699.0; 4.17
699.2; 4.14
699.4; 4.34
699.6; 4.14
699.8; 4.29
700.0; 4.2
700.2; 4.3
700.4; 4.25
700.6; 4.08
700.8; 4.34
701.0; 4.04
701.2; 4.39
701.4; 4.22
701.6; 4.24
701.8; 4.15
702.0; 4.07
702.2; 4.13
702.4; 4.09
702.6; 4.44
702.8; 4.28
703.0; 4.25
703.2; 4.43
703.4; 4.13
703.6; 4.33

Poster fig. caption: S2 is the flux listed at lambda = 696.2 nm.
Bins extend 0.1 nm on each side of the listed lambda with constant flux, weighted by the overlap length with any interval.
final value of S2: 4.37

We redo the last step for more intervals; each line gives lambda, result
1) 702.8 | 4.28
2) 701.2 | 4.39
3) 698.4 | 4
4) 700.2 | 4.3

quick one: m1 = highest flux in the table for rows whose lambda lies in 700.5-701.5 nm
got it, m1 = 4.39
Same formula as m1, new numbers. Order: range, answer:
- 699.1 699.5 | 4.34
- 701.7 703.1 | 4.44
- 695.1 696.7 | 4.37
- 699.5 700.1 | 4.29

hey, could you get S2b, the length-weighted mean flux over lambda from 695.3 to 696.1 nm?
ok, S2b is 4.16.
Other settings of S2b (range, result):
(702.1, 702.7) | 4.22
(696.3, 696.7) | 4.2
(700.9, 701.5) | 4.22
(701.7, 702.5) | 4.11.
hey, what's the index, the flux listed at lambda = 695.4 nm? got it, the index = 4.22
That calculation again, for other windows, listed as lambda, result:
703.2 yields 4.43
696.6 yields 4.21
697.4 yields 4.44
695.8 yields 4.08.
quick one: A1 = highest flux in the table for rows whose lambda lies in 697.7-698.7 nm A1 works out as 4.34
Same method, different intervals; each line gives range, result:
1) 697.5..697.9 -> 4.33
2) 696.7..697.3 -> 4.36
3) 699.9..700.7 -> 4.3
